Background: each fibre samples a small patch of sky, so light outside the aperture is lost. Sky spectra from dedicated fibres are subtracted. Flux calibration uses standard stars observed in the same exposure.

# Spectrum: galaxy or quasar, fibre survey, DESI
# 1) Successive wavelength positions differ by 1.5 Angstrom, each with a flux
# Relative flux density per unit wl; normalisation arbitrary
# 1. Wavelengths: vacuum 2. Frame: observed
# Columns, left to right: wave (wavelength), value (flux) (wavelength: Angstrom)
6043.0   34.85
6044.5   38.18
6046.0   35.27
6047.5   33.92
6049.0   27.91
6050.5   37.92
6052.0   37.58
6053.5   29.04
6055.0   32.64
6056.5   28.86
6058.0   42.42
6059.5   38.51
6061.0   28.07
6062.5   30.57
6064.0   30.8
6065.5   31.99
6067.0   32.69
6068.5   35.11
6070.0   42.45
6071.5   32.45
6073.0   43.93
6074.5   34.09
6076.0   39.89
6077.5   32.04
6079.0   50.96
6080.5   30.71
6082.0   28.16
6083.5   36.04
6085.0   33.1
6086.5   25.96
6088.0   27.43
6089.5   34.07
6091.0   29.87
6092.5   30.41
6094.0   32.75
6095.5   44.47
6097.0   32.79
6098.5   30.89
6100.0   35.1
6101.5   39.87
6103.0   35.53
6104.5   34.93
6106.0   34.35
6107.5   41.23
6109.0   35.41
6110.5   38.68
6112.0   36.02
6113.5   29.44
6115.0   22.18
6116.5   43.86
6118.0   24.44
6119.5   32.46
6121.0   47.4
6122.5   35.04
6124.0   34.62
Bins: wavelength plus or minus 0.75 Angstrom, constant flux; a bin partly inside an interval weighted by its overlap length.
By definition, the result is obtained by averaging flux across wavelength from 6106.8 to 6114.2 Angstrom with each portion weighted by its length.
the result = 36.2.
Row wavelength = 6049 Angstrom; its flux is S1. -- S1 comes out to 27.91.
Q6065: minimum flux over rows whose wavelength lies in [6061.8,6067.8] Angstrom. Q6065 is 30.57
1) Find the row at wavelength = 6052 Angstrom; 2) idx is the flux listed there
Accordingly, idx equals 37.58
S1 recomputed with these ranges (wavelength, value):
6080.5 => 30.71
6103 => 35.53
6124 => 34.62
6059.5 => 38.51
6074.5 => 34.09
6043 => 34.85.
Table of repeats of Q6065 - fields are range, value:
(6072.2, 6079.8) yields 32.04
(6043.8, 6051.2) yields 27.91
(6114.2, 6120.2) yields 22.18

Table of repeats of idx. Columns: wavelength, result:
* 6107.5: 41.23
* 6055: 32.64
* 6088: 27.43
